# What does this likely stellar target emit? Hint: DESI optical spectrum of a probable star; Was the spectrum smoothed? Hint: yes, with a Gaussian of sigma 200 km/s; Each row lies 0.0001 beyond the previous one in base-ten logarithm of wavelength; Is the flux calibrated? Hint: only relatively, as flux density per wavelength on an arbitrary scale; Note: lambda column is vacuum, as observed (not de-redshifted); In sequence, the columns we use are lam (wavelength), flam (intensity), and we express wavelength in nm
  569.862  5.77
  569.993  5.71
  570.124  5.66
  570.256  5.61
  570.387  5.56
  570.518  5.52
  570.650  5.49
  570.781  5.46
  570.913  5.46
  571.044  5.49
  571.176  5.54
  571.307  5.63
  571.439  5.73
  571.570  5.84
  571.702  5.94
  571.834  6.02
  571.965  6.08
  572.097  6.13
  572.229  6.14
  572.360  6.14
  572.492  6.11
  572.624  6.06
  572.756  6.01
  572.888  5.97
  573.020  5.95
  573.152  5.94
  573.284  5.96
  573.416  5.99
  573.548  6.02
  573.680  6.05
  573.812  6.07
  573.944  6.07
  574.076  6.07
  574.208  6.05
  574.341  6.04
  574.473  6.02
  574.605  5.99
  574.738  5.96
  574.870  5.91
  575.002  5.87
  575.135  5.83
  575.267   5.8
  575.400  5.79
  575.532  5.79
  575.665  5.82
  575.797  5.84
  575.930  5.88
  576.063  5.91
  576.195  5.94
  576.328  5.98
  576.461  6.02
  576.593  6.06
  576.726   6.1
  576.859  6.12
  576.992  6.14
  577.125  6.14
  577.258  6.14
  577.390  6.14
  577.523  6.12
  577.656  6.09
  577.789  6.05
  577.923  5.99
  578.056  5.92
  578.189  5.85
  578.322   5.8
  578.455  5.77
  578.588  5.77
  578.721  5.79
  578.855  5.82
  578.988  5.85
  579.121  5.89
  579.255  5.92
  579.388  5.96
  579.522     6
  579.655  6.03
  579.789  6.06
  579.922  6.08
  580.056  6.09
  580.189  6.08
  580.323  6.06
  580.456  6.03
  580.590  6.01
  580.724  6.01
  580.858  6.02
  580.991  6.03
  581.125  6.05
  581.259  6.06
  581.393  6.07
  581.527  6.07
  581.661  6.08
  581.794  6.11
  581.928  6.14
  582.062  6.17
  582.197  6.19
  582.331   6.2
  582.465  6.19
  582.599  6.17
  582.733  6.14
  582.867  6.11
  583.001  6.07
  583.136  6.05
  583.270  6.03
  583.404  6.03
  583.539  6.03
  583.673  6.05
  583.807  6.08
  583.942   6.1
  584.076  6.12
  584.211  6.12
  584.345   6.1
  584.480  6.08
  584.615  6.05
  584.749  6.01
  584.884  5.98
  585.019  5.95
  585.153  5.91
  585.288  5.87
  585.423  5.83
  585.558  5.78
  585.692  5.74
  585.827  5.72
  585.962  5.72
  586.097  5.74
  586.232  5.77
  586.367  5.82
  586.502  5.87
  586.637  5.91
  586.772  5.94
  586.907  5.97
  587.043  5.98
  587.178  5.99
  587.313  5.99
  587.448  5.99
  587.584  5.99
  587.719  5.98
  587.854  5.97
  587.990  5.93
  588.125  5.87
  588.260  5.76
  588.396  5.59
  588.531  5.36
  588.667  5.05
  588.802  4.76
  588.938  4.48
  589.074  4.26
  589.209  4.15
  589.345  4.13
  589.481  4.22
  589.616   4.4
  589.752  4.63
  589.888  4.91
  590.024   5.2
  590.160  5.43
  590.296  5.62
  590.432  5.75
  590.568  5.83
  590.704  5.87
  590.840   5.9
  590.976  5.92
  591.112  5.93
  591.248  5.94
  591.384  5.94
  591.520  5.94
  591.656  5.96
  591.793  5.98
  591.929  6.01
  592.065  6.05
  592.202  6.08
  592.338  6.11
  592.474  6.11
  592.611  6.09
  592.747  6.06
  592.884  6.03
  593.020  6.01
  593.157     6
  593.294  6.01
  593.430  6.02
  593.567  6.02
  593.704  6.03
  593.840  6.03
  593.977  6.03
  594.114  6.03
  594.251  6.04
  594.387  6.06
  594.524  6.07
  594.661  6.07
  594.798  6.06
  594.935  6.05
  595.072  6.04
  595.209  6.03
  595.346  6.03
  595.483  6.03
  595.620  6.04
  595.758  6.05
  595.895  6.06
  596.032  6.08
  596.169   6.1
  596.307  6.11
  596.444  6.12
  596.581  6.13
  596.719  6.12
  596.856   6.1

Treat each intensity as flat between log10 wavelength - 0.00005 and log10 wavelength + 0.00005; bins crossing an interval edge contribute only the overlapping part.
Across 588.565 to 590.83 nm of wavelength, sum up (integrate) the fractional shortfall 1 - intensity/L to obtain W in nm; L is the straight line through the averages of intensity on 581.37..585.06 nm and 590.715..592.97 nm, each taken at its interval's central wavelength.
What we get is 0.40 nm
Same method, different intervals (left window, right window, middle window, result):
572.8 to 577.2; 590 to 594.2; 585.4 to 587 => 0.04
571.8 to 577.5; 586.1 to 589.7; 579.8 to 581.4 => -0.08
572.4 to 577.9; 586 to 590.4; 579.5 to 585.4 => -0.42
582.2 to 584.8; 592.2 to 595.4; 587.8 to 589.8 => 0.36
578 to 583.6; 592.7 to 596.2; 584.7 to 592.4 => 0.53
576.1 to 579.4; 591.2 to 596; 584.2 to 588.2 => 0.06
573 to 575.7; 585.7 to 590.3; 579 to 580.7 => -0.08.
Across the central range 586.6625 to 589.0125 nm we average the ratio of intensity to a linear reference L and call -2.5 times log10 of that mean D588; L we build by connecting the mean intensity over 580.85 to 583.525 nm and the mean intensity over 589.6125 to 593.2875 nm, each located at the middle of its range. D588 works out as 0.04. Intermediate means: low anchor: 6.1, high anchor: 5.79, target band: 5.68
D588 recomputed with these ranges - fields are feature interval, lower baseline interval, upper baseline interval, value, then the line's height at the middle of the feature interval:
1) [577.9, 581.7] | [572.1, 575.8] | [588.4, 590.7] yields -0.07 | 5.59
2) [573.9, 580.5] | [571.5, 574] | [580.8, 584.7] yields 0.02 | 6.06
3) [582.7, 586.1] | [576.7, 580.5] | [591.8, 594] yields 0.01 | 6.01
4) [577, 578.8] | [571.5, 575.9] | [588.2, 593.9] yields -0.02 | 5.88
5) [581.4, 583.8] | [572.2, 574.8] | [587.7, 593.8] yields -0.06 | 5.79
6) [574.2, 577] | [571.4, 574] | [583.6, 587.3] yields 0.01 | 6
